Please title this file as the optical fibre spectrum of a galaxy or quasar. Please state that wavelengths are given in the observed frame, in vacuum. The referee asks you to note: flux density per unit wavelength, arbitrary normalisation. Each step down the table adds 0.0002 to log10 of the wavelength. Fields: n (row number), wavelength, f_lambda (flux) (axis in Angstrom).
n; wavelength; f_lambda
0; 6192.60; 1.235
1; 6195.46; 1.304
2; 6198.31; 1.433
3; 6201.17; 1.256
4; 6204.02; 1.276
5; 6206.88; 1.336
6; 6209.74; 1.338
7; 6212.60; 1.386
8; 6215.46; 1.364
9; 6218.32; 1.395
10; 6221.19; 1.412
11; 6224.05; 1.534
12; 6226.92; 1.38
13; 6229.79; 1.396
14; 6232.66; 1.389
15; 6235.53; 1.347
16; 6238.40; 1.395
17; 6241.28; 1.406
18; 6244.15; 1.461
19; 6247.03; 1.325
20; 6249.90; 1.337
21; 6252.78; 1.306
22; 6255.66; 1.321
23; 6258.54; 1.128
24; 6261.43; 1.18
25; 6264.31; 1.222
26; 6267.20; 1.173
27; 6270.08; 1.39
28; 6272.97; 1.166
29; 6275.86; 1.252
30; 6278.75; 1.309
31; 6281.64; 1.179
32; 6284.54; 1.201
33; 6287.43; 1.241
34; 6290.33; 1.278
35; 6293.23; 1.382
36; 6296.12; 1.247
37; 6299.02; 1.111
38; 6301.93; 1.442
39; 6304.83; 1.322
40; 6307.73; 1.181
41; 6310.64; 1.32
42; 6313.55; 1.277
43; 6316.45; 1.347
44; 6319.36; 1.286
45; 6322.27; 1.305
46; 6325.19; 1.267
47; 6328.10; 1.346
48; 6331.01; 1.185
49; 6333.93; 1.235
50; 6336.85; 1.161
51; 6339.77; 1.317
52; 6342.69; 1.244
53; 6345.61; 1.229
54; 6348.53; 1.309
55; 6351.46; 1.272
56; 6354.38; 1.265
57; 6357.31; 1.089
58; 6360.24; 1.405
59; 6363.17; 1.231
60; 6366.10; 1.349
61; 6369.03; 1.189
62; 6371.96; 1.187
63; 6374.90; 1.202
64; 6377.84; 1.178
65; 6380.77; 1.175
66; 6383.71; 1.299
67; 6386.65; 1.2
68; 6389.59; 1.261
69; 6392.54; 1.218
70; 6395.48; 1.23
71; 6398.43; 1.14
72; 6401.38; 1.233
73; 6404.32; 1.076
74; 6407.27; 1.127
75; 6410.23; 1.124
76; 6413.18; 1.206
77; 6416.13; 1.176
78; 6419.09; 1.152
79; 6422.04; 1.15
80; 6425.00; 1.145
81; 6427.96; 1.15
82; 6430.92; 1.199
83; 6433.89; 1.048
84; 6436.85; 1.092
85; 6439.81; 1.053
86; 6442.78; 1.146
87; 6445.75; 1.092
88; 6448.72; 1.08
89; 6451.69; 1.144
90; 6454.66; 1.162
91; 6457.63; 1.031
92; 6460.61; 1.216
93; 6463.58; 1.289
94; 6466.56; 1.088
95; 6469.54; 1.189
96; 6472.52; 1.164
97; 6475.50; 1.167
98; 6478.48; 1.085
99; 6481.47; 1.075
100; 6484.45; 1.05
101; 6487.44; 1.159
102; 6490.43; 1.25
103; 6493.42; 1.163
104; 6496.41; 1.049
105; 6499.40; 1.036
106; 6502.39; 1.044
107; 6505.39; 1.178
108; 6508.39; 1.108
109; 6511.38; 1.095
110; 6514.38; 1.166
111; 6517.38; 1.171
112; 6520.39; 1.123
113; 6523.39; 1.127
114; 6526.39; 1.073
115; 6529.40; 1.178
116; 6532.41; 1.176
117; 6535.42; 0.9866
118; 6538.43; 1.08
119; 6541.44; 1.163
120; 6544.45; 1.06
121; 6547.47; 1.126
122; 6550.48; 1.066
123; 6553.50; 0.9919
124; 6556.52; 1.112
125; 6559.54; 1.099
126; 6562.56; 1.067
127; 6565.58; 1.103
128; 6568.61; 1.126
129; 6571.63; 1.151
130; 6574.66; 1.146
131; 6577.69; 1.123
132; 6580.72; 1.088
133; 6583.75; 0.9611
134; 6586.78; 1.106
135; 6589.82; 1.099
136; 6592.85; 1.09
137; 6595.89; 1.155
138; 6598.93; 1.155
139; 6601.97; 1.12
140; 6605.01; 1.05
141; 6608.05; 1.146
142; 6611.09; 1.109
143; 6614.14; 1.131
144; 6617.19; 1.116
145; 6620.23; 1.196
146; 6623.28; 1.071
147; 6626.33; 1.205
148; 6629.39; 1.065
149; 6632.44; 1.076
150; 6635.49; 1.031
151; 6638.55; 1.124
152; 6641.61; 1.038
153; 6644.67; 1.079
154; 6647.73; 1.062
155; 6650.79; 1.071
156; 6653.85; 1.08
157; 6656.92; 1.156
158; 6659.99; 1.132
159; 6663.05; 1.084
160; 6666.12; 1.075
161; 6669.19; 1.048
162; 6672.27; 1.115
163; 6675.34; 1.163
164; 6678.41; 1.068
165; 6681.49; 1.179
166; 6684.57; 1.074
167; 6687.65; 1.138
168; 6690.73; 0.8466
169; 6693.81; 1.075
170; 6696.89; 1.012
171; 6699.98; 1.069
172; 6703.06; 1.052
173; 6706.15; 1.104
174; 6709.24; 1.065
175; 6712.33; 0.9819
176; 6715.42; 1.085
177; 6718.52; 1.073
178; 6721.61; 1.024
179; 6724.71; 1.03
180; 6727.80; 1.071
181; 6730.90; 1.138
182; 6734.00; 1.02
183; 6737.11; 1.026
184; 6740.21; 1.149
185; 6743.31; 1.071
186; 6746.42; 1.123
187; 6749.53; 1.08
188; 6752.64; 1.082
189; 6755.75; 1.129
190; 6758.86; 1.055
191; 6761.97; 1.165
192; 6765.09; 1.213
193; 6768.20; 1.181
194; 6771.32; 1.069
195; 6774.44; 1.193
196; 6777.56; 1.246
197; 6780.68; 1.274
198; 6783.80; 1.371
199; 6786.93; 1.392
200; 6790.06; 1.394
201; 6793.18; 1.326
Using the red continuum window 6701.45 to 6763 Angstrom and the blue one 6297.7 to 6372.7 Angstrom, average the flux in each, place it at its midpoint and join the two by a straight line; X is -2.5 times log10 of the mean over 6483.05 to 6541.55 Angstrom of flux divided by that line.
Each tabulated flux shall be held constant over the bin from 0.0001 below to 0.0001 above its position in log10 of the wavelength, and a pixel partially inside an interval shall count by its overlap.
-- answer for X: 0.059 mag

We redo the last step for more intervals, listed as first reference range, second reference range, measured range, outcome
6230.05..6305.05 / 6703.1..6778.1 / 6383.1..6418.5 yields 0.04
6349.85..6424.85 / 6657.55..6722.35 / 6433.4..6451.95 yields 0.08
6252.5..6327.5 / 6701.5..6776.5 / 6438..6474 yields 0.06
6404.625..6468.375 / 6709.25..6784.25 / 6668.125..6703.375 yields 0.05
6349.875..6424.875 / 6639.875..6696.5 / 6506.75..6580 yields 0.03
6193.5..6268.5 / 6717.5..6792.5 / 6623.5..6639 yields 0.09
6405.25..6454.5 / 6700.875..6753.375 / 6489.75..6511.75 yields 0.00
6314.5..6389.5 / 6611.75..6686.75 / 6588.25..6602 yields 0.01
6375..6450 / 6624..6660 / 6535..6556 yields 0.05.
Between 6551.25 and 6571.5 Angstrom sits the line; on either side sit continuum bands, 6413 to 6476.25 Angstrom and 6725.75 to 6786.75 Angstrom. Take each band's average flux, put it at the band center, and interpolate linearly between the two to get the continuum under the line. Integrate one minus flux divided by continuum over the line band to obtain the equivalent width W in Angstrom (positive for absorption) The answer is 1.0 Angstrom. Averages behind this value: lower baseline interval 1.14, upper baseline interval 1.14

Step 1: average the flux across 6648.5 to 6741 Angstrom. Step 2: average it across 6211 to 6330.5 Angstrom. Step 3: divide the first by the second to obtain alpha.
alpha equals 0.8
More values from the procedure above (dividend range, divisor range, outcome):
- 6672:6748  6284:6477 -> 0.88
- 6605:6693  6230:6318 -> 0.85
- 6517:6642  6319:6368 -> 0.87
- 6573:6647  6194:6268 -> 0.82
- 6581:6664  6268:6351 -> 0.87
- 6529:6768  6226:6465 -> 0.88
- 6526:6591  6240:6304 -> 0.86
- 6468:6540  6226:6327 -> 0.87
